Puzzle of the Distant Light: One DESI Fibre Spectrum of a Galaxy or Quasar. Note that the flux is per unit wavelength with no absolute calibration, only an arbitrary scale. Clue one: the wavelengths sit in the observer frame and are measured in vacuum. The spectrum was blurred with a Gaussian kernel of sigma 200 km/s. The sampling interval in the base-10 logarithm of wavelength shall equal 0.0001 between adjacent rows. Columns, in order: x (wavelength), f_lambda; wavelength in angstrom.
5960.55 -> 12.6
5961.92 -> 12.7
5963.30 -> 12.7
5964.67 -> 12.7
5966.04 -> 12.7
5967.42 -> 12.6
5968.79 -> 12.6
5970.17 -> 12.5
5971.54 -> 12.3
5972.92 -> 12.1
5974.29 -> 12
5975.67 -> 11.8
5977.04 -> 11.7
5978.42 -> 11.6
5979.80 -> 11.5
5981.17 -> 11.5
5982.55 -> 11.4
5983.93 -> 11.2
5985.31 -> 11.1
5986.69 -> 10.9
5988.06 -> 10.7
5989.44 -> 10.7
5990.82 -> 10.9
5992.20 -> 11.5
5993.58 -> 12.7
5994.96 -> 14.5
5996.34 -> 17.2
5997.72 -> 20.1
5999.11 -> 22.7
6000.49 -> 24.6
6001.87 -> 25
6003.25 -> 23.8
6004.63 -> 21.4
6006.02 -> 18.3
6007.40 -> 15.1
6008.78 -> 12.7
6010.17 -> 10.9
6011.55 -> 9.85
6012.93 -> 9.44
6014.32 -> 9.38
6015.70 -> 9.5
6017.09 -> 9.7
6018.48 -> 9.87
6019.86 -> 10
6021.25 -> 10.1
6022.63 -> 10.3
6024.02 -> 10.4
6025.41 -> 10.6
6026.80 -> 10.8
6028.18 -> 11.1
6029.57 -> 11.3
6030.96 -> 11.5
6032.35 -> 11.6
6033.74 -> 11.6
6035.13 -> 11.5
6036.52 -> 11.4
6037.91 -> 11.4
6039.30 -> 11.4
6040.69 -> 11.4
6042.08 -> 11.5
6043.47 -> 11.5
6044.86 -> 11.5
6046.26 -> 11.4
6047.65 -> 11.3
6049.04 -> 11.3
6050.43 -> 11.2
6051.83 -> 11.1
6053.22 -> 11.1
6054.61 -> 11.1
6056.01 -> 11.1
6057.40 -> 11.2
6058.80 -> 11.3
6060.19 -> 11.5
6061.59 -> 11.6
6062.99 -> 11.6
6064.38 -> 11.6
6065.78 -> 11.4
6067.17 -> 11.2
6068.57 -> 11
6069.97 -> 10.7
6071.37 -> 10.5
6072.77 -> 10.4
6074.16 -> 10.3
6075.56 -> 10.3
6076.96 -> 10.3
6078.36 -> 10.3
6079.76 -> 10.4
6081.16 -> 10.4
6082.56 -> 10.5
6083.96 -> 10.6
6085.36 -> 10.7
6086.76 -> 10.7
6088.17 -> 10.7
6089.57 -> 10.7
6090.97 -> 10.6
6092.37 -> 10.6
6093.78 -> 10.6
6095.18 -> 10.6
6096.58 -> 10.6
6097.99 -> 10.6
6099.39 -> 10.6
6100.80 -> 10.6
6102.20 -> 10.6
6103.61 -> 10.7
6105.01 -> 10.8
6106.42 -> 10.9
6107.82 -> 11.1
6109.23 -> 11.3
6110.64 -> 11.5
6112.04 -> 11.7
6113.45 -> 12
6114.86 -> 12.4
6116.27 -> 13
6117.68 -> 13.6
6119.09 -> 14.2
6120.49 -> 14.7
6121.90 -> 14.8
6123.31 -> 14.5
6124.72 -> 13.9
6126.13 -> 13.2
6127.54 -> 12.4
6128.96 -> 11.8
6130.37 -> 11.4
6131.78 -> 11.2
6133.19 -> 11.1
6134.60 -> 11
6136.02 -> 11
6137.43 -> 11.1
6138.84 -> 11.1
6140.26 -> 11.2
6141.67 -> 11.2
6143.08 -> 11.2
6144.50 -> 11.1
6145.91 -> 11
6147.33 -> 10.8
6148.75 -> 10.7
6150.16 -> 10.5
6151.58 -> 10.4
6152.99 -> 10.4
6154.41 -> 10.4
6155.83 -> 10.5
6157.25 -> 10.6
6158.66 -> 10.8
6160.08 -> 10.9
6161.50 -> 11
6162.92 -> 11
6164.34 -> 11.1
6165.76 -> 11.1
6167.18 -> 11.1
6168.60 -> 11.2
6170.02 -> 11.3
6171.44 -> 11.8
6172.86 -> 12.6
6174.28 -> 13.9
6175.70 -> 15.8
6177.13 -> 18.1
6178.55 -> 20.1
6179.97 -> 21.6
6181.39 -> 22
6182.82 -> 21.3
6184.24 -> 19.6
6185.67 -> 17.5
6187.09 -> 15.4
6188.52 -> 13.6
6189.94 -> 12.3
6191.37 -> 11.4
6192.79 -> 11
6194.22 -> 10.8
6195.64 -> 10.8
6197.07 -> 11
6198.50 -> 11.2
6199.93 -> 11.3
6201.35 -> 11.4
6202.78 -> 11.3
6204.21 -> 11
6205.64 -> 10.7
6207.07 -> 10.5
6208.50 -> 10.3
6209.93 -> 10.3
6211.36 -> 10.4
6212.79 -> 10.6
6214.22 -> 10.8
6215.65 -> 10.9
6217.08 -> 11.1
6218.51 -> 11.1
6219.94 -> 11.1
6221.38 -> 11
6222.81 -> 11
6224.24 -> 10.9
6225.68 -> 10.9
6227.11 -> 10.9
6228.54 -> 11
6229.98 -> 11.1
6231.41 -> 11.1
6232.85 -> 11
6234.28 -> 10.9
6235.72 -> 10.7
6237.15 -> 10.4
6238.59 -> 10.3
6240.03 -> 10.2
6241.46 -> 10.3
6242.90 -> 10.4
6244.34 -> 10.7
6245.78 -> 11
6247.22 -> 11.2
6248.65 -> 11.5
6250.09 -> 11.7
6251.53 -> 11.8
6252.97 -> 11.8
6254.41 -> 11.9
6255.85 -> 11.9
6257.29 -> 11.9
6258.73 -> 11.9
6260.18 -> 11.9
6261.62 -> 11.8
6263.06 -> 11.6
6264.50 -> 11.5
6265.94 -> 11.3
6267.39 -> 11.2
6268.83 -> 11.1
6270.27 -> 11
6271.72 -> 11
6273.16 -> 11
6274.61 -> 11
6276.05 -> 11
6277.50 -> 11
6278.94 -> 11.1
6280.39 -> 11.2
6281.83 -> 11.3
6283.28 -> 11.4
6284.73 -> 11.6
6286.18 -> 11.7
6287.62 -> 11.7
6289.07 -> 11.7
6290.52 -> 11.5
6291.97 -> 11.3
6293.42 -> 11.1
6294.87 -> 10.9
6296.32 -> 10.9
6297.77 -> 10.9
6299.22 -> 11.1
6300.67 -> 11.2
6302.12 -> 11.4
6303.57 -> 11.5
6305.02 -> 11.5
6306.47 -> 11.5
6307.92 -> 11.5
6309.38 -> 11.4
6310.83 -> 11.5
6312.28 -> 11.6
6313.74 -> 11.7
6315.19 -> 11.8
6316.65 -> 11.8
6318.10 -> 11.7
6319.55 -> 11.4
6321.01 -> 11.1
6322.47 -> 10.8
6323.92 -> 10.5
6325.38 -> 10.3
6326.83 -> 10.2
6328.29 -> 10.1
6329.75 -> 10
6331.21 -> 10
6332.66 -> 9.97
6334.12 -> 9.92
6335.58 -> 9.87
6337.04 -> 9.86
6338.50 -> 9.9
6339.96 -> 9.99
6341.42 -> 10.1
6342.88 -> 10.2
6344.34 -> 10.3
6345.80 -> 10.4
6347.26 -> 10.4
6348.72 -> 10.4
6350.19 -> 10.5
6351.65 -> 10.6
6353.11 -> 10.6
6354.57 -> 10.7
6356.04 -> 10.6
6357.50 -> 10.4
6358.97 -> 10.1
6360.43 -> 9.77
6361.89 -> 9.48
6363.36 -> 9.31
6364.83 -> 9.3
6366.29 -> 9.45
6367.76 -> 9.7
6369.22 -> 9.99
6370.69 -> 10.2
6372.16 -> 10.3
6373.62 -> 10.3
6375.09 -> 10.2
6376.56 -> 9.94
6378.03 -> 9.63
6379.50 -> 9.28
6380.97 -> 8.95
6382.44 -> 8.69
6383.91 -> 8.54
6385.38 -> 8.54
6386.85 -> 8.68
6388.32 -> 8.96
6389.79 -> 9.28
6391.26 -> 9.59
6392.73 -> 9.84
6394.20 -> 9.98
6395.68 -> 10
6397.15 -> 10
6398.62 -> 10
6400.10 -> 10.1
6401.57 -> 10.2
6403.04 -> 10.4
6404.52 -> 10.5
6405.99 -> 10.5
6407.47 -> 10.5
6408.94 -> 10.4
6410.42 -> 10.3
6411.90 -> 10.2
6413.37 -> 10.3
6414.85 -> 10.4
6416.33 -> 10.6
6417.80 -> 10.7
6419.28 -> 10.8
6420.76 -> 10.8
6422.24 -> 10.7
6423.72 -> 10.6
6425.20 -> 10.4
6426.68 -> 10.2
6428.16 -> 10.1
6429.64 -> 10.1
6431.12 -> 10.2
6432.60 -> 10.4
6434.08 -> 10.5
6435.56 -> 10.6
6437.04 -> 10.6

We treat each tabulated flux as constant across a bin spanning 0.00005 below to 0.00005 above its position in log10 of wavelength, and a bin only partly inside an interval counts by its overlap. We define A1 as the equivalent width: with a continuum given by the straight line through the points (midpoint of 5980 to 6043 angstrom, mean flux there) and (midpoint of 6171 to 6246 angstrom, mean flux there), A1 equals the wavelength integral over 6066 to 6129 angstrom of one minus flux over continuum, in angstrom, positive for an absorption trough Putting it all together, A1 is 6.5 angstrom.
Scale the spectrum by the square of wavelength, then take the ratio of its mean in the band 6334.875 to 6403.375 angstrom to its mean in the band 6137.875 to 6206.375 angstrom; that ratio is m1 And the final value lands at 0.83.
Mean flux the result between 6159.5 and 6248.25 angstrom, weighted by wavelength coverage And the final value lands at 12.2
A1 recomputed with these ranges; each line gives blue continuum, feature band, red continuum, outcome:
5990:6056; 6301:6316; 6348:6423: -1.3 angstrom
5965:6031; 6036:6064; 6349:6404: 2.8 angstrom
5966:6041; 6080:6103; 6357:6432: 3.0 angstrom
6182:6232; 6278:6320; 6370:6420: -1.8 angstrom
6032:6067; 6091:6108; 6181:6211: 1.8 angstrom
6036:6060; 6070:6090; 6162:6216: 2.1 angstrom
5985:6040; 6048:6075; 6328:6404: 3.4 angstrom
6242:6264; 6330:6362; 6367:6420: 0.8 angstrom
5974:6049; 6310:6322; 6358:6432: -1.2 angstrom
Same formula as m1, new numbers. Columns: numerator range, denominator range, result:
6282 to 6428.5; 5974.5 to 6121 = 0.96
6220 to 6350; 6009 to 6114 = 1.09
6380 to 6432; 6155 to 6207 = 0.81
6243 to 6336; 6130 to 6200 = 0.92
